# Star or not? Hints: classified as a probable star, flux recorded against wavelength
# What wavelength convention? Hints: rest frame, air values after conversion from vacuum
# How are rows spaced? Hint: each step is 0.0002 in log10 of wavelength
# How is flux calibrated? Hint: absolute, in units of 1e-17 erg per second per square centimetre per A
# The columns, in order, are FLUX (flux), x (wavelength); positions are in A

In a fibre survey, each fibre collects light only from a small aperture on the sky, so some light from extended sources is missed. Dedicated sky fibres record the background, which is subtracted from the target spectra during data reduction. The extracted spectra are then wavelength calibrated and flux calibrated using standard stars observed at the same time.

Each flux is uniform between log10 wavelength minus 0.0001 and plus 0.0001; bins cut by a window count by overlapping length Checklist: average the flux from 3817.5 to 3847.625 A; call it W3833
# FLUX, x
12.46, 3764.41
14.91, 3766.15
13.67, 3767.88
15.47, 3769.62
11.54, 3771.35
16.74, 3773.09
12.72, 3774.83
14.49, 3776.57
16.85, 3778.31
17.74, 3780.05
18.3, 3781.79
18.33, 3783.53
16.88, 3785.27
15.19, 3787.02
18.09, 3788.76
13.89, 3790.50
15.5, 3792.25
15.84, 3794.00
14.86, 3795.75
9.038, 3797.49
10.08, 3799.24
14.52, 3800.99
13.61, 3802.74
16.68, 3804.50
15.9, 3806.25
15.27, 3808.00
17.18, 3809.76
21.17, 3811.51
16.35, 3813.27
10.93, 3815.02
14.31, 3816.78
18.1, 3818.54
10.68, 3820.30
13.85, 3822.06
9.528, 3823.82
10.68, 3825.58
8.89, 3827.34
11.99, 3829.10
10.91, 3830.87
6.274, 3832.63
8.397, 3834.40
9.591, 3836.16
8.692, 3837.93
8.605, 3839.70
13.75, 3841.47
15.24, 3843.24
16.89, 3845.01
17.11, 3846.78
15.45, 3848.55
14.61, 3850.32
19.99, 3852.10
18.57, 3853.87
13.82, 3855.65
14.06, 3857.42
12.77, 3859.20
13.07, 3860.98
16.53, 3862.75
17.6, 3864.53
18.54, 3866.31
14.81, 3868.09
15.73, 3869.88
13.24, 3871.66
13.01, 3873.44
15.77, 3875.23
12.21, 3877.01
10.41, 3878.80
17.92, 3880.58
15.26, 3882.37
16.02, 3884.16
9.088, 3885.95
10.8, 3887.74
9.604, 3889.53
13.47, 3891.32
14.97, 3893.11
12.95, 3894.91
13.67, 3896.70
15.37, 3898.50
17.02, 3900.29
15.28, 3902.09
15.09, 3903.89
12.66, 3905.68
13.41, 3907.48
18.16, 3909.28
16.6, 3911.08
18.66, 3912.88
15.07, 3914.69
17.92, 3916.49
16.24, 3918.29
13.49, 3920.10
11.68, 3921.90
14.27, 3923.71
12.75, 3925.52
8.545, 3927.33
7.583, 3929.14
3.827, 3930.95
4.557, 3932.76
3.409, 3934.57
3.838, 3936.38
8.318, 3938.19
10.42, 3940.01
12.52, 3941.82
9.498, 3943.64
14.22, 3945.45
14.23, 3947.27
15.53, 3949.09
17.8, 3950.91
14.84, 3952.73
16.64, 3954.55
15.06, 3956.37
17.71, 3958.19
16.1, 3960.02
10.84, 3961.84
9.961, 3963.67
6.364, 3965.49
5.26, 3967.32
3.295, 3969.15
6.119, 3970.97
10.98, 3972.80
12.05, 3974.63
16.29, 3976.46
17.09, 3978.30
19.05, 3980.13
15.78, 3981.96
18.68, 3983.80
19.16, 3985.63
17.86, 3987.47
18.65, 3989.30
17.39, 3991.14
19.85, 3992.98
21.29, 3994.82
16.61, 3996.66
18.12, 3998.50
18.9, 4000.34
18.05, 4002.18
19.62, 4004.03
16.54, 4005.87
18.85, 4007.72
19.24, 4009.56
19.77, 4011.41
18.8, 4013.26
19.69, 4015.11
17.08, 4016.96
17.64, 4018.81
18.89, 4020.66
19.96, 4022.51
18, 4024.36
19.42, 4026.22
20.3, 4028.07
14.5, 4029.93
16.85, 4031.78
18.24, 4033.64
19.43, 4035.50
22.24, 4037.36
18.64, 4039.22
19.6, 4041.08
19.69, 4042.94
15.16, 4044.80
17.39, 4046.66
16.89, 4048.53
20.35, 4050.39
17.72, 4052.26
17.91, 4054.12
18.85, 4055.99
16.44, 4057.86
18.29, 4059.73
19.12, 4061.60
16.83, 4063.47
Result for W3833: 11.7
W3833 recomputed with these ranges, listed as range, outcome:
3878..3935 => 13.1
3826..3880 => 13.6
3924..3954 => 10.3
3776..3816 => 15.5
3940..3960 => 14.7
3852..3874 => 15.4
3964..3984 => 11.6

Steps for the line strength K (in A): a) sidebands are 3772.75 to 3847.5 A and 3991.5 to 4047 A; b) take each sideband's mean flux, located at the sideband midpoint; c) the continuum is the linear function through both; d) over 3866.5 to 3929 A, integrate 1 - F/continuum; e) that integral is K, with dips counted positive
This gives 6.9 A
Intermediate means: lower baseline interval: 13.9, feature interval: 14.1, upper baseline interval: 18.6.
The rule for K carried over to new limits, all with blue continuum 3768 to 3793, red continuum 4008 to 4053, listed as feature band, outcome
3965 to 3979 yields 6.45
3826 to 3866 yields 7.67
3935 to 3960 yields 6.53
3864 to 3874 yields 0.76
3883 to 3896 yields 3.44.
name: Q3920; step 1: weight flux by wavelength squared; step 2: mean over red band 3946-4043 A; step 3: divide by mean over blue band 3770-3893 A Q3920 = 1.3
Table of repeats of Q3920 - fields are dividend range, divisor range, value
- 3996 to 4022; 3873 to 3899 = 1.47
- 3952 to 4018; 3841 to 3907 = 1.14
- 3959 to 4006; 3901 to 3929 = 1.07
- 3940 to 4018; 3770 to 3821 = 1.12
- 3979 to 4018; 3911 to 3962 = 1.53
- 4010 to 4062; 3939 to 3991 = 1.40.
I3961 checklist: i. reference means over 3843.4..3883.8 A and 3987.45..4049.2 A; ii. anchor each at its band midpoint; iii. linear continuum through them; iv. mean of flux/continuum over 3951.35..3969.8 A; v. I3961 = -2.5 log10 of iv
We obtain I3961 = 0.41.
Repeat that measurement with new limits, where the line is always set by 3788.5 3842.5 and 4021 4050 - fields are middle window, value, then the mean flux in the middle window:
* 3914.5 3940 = 0.49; 9.97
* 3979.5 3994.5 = -0.07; 18.4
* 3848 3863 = -0.11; 15.4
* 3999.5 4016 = -0.06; 18.8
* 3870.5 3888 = 0.08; 13.5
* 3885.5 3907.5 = 0.12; 13.4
